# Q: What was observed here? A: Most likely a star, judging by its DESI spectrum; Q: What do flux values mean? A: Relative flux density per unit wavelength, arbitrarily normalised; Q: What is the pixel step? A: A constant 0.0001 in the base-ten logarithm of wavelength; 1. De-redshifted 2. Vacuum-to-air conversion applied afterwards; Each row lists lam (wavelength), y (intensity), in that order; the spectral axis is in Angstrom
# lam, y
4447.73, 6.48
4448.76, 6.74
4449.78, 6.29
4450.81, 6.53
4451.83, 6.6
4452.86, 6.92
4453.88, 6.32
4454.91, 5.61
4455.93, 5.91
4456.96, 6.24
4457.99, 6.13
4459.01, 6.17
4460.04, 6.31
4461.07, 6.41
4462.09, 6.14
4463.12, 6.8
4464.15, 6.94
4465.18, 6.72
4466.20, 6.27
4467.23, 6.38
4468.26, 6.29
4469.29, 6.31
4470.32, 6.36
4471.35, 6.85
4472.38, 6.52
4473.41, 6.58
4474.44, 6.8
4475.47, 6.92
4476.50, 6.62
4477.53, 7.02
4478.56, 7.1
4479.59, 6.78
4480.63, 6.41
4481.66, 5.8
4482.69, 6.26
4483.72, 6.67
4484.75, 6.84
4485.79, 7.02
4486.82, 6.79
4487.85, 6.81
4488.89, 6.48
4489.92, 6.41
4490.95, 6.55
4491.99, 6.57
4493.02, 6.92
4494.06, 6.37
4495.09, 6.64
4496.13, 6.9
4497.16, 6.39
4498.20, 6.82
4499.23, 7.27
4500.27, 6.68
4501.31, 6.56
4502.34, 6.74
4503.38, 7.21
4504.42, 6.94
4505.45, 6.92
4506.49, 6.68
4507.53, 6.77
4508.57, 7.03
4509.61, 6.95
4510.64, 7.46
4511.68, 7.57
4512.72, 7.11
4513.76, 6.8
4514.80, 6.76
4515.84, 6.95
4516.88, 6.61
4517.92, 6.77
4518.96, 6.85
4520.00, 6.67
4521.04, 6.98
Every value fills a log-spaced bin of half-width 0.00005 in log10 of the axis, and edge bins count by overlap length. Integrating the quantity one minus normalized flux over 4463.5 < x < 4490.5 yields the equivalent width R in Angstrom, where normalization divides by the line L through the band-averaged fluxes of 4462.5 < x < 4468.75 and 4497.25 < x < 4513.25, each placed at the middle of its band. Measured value 0.2 Angstrom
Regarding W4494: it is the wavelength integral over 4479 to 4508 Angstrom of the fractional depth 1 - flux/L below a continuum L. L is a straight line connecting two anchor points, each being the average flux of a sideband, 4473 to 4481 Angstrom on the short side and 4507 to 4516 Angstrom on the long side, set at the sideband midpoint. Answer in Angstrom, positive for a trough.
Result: 0.9 Angstrom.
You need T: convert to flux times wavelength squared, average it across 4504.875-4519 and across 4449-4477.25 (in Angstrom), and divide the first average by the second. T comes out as 1.10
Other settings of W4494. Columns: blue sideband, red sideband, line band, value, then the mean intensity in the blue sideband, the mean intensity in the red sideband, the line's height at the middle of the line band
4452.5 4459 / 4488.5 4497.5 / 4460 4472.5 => -0.4 Angstrom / 6.18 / 6.59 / 6.29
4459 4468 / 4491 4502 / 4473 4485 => -0.1 Angstrom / 6.47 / 6.71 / 6.58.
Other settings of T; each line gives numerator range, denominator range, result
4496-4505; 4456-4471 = 1.09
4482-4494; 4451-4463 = 1.07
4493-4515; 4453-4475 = 1.10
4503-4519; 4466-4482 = 1.08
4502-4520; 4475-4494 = 1.06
